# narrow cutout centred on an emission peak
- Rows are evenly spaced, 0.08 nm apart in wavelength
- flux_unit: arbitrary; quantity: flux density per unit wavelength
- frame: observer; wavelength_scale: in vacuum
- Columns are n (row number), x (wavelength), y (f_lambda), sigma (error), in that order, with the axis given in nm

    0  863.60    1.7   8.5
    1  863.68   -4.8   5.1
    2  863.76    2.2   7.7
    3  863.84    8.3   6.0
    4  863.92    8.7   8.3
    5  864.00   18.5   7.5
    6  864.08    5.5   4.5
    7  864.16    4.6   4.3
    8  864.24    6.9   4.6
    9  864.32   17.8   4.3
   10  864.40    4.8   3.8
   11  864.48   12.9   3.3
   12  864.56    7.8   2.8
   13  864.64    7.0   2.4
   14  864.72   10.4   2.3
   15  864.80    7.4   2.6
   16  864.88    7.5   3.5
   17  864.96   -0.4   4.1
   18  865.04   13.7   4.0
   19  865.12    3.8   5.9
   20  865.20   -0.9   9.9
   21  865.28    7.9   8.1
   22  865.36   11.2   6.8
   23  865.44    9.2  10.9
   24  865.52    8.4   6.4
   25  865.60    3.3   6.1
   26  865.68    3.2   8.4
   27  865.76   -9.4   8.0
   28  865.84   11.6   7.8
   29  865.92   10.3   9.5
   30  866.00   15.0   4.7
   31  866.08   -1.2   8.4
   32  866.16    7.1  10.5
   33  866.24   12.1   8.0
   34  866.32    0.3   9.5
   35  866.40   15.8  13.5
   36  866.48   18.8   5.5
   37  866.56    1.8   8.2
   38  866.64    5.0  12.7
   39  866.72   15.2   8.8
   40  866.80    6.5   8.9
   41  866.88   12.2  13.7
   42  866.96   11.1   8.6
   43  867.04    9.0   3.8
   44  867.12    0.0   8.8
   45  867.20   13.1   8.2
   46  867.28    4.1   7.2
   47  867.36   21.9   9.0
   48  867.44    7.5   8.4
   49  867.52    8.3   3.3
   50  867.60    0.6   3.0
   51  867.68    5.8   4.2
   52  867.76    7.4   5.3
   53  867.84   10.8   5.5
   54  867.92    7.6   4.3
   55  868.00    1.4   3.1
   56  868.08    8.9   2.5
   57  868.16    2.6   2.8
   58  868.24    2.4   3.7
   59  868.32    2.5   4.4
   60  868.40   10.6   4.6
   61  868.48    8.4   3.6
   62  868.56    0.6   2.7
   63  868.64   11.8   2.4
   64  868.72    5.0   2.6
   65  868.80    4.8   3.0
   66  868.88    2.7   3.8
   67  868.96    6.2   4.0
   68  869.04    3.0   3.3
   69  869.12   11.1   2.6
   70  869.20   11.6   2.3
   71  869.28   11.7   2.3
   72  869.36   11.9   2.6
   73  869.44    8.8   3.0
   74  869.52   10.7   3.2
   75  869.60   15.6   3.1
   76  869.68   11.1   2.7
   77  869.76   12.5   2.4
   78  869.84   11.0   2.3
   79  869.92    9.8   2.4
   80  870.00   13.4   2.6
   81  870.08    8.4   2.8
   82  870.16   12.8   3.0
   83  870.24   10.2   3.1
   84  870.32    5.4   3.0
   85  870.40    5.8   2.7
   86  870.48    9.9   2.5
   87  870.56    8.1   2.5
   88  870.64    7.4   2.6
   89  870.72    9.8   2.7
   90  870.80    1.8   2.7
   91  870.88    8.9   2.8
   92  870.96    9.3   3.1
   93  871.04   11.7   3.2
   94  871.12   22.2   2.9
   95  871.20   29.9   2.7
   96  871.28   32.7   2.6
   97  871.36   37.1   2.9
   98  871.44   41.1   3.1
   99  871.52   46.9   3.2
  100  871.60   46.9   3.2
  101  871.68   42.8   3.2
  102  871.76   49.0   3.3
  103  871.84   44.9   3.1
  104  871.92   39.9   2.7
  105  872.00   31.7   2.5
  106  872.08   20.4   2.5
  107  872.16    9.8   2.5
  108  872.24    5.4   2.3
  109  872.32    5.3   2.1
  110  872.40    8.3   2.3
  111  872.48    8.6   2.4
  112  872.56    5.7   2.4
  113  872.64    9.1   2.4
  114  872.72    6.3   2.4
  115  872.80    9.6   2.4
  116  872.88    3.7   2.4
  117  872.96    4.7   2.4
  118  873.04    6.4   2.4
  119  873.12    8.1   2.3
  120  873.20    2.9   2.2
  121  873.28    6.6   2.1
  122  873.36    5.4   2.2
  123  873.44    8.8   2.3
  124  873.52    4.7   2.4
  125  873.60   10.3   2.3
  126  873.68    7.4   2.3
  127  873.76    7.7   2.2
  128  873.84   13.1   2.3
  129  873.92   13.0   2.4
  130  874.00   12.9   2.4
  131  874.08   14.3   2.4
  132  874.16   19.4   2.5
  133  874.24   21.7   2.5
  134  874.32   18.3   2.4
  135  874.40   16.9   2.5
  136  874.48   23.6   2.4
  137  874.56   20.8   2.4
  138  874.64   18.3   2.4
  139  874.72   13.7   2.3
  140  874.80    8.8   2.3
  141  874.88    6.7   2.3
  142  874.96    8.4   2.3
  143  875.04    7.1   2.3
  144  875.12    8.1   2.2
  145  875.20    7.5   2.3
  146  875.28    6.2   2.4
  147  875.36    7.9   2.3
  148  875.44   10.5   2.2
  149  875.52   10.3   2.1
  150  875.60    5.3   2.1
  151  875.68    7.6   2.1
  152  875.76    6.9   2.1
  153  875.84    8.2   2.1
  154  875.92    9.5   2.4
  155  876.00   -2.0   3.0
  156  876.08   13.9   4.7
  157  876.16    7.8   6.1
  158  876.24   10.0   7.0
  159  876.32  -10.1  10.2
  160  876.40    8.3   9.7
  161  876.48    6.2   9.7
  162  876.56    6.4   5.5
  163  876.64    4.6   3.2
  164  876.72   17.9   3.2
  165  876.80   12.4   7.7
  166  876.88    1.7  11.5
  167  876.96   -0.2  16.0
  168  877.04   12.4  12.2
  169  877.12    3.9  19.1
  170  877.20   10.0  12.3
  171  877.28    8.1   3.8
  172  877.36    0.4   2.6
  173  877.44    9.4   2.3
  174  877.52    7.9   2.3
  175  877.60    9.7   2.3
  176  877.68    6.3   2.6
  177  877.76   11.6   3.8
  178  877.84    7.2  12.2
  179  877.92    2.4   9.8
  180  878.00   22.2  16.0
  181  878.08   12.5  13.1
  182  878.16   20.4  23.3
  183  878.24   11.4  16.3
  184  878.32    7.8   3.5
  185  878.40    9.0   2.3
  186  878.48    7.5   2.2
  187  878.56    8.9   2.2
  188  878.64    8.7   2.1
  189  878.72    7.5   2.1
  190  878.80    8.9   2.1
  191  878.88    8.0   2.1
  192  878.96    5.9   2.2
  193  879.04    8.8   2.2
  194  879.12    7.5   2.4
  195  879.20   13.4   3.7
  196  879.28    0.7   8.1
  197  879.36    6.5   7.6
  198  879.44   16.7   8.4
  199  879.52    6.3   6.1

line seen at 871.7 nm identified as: Halpha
